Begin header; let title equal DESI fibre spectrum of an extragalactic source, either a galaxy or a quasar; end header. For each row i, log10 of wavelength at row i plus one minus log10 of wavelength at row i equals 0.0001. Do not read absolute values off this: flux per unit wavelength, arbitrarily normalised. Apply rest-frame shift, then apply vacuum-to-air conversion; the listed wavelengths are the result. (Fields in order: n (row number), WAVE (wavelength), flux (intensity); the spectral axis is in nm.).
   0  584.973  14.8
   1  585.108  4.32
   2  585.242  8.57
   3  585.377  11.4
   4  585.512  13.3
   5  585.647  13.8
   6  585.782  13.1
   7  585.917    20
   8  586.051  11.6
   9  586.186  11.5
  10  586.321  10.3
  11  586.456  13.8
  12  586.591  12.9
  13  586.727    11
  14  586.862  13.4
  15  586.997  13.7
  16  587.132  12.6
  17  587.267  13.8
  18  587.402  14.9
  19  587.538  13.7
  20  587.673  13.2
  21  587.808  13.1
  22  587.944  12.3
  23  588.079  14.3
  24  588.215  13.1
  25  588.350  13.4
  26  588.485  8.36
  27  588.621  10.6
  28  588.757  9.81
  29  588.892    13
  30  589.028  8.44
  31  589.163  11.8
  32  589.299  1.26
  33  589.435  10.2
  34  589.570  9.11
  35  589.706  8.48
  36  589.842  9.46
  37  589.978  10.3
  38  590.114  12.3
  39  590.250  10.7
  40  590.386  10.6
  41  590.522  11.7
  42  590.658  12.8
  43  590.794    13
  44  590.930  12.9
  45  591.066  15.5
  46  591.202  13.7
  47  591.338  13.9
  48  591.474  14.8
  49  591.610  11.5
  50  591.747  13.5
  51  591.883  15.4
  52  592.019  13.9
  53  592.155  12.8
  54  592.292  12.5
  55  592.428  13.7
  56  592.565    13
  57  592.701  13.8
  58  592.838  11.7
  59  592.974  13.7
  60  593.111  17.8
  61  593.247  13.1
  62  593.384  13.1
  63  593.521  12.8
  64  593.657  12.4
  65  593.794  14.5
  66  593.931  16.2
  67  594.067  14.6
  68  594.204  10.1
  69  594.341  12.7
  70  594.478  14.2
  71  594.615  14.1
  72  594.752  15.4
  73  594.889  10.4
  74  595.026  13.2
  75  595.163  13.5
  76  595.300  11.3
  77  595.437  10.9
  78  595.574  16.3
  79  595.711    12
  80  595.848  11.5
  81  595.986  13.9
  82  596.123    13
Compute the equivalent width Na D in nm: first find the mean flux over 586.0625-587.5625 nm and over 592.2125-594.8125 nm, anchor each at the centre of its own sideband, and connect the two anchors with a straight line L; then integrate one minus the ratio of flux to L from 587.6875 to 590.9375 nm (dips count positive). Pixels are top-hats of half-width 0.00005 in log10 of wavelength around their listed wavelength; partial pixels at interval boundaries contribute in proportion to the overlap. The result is 0.55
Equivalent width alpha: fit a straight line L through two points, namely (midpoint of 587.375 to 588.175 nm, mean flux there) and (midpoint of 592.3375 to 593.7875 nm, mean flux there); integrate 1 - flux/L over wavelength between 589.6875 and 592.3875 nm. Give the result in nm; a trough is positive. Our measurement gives 0.19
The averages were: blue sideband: 13.5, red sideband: 13.5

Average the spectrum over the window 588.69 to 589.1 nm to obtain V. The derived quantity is 10.5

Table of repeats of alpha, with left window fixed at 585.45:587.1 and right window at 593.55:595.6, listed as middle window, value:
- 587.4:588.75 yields 0.076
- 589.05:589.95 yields 0.323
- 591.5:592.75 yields -0.015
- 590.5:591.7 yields -0.014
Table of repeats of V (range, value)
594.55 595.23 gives 13.3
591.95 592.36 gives 13.1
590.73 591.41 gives 13.8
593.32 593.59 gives 13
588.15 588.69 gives 11.4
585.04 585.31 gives 6.47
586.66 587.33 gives 12.9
